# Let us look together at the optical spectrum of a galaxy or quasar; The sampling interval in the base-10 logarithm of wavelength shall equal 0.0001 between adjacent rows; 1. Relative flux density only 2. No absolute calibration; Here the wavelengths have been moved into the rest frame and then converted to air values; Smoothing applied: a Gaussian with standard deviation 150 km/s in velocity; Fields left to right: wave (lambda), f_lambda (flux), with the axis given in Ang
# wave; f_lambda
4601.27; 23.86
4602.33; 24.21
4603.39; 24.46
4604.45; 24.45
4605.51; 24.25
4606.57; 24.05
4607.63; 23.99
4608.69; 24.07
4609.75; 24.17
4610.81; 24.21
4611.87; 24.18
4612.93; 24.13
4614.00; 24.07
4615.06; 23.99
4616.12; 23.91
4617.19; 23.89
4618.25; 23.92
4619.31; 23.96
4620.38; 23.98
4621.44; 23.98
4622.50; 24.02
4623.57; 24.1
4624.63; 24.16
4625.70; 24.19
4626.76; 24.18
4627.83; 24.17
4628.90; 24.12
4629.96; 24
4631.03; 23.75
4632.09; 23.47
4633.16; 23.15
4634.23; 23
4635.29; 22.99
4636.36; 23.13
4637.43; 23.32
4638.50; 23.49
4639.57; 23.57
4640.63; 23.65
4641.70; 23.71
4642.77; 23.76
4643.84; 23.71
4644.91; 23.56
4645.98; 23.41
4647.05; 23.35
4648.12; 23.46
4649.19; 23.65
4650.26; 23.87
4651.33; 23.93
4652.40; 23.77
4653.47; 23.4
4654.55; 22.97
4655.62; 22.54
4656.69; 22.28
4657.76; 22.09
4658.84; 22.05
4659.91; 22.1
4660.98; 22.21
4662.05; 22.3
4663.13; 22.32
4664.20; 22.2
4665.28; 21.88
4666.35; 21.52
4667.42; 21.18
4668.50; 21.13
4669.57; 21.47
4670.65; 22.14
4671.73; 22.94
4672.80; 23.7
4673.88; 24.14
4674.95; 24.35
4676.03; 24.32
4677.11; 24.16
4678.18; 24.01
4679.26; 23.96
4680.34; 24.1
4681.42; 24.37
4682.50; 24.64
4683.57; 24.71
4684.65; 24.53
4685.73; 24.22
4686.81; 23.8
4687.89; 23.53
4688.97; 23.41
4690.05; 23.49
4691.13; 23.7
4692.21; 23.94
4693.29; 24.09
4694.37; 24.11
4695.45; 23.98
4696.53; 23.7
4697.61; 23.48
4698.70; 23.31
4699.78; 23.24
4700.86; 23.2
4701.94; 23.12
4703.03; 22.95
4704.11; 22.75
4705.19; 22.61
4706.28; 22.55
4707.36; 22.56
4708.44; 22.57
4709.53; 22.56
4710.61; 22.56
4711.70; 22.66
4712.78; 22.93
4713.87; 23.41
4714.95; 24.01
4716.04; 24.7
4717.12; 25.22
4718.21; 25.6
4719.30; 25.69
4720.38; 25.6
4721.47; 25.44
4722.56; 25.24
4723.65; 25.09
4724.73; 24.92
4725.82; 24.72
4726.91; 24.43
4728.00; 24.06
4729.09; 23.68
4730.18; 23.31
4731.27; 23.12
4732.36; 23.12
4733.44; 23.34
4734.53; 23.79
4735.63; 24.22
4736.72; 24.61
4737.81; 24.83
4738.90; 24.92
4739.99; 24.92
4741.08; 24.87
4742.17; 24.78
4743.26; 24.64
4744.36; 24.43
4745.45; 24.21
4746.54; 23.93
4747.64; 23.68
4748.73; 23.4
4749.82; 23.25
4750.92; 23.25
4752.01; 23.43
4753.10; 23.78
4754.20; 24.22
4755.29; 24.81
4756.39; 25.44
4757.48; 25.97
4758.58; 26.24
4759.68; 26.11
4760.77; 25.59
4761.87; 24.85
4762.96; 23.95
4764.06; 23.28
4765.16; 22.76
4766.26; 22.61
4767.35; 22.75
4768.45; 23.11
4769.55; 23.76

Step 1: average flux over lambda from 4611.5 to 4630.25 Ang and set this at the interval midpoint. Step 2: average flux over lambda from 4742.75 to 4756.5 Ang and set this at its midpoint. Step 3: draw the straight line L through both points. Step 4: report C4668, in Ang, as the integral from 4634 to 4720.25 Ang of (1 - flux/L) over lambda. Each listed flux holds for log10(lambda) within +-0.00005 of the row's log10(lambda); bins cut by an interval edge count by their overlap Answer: 2.4 Ang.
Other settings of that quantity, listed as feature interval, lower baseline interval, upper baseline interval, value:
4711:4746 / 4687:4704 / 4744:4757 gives -0.83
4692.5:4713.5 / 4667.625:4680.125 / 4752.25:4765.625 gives 0.57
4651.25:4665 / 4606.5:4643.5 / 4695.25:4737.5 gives 0.72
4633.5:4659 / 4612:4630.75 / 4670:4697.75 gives 0.73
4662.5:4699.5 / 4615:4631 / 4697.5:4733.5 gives 0.68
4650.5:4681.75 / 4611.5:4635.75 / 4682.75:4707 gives 1.08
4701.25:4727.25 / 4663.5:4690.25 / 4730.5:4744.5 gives 0.01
